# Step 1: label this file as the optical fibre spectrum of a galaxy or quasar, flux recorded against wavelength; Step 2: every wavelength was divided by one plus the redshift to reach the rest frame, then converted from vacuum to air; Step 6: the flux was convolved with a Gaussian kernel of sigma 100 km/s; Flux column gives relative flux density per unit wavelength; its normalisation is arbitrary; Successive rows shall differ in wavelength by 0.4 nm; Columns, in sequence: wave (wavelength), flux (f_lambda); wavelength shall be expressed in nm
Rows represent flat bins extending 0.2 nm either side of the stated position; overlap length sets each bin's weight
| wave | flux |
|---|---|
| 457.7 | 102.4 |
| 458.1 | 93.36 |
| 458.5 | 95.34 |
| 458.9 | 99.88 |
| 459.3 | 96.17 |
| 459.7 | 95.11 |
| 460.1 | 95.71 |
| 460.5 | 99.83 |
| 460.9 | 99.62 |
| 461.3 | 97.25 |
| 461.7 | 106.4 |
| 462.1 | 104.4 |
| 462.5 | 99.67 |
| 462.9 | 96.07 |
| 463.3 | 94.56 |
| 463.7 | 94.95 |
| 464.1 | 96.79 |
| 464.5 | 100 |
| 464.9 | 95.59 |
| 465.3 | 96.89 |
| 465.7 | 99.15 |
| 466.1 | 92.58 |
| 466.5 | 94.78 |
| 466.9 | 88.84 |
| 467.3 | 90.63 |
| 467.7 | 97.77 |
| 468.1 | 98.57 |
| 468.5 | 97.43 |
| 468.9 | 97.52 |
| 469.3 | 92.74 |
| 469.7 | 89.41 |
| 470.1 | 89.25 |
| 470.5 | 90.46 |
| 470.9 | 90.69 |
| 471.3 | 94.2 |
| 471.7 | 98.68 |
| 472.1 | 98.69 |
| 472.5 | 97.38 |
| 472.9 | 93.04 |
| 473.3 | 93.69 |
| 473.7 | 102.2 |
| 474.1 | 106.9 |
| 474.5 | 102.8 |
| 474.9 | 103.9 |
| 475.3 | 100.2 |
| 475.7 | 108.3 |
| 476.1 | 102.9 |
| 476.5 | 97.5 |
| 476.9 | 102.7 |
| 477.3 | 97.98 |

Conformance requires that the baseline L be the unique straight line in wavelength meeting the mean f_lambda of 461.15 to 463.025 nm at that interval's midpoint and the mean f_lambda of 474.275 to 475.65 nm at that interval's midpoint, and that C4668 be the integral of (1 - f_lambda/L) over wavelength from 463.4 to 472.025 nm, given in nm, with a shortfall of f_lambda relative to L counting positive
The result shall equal 0.61 nm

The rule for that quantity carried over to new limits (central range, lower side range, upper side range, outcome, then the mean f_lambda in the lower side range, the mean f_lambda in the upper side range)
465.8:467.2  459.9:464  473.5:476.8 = 0.109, 98.8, 103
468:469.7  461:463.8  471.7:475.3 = 0.067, 99.2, 99.8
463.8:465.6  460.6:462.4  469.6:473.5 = 0.033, 102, 93.7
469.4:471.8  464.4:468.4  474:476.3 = 0.186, 95.4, 104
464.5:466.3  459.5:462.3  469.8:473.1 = 0.014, 99.8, 93.9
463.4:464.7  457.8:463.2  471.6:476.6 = 0.025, 98.4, 101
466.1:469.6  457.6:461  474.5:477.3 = 0.187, 97.3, 102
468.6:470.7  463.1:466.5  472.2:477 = 0.136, 96.2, 101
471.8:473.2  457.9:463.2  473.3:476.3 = 0.083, 98.3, 103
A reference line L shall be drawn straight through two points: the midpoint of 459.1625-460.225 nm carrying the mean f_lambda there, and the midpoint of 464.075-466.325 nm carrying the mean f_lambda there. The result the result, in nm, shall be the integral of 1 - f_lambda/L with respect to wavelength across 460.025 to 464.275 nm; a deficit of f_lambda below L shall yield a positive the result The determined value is -0.115 nm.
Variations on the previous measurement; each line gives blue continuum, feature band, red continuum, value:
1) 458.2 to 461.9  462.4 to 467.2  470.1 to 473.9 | 0.07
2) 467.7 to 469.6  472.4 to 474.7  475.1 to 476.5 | 0.03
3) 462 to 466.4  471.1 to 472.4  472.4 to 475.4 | 0.03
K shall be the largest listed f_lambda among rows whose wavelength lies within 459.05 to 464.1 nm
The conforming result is 106.4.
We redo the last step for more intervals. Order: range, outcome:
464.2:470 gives 100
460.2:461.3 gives 99.83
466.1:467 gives 94.78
